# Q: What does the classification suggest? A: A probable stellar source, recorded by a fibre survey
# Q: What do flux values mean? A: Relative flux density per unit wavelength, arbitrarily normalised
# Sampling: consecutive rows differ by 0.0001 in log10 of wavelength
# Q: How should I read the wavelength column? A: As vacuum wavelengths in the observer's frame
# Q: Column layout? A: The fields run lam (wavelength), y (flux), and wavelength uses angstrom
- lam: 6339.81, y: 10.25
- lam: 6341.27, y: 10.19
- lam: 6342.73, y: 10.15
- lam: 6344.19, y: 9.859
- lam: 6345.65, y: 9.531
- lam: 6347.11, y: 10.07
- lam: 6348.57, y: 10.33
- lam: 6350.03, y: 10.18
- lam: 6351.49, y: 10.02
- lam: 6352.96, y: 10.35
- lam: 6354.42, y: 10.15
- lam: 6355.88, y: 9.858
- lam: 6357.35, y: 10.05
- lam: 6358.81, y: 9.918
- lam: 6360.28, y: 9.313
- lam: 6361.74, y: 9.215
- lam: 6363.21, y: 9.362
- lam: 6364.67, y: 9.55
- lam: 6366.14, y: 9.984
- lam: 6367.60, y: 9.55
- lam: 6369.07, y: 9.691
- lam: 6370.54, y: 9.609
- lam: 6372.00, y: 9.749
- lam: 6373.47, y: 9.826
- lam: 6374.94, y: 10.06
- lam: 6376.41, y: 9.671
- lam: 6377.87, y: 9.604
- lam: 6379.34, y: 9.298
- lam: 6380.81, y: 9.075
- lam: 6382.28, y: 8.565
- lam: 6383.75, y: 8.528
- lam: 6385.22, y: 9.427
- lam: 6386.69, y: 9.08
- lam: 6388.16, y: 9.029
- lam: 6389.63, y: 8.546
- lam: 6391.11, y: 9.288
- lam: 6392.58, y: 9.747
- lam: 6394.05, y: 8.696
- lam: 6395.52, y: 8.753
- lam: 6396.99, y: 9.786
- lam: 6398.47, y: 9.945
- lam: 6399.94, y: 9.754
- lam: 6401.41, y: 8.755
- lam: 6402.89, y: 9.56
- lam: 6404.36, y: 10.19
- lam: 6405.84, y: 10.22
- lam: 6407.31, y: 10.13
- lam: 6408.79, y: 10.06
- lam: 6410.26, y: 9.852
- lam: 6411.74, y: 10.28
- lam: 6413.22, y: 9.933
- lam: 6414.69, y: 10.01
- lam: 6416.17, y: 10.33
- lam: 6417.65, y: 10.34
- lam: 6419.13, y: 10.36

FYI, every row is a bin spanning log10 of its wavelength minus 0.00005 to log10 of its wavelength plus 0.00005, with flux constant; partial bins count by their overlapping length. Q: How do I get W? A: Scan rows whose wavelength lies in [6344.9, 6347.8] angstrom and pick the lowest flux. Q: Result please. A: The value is 9.531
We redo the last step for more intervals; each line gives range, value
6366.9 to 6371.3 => 9.55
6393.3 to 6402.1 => 8.696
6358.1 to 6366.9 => 9.215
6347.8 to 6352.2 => 10.02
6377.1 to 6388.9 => 8.528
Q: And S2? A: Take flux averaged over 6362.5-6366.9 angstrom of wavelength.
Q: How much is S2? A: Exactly 9.65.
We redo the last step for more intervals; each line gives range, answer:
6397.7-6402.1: 9.5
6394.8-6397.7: 9.28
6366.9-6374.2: 9.68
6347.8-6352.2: 10.2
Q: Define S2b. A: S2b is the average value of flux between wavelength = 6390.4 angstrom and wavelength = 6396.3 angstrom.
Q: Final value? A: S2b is 9.14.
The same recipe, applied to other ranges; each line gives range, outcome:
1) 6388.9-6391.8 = 8.89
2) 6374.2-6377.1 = 9.85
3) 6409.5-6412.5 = 10.1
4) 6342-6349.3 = 10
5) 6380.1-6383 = 8.82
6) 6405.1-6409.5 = 10.1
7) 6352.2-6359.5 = 10.1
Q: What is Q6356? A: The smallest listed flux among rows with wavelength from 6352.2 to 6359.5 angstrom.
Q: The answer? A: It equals 9.858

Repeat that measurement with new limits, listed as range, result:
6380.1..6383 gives 8.565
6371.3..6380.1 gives 9.298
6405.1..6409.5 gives 10.06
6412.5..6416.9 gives 9.933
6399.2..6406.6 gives 8.755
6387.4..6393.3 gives 8.546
